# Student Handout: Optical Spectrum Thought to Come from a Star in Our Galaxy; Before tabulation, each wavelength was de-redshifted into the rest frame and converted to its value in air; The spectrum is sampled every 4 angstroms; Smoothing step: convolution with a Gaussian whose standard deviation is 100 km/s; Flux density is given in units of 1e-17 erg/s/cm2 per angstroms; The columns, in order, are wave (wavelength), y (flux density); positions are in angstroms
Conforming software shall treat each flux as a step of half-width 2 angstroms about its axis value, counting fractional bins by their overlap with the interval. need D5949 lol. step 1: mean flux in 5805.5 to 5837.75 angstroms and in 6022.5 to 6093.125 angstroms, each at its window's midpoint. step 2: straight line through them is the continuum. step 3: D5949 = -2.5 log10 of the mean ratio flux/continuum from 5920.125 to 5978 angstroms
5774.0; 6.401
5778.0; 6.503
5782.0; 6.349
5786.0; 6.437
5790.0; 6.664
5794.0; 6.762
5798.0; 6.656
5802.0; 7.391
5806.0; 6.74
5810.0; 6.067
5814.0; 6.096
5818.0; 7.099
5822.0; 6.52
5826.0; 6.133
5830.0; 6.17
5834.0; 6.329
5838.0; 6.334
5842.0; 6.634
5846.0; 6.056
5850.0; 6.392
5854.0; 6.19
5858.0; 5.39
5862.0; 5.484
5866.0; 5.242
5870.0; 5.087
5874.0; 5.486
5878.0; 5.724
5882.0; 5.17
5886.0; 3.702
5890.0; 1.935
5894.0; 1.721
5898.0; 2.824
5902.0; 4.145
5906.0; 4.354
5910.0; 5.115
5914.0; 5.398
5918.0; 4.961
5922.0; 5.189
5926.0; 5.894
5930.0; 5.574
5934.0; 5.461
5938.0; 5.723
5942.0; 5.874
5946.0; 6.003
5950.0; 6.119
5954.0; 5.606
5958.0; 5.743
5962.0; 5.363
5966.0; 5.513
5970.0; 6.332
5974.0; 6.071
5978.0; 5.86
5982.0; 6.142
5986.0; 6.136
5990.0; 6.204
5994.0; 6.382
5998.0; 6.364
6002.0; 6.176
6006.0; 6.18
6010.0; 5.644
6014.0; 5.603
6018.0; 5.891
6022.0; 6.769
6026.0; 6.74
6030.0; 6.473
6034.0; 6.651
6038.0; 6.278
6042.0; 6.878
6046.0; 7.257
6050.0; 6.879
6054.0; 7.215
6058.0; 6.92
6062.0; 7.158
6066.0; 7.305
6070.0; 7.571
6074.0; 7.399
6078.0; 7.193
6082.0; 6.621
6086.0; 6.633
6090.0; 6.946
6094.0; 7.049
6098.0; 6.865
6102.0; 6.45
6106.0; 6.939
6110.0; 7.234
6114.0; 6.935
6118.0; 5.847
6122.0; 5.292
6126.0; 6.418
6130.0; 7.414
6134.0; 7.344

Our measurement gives 0.16 mag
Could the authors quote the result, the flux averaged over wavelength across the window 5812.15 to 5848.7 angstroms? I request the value 6.38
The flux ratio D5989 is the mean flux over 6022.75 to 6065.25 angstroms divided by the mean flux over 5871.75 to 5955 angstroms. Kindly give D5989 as 1.41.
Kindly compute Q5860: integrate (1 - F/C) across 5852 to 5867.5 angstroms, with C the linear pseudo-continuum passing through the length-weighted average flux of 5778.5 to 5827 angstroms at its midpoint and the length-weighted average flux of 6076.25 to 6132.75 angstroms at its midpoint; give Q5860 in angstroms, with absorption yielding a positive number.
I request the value 2.4 angstroms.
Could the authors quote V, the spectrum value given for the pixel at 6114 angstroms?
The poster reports 6.935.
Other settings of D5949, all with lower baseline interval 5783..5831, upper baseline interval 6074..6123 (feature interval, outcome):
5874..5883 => 0.20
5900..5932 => 0.29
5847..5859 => 0.09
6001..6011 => 0.11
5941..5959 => 0.13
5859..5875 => 0.23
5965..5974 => 0.11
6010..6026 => 0.10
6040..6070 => -0.07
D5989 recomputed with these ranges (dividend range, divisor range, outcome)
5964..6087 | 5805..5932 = 1.22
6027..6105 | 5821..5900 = 1.33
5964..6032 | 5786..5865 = 0.97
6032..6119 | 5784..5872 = 1.11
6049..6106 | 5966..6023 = 1.15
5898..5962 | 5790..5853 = 0.82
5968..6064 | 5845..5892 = 1.25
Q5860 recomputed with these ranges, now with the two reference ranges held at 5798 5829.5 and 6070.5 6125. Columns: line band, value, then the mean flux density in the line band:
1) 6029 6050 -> -0.1 angstroms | 6.73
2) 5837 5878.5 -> 4.9 angstroms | 5.81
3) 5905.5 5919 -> 3.3 angstroms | 5.02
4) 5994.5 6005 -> 0.6 angstroms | 6.28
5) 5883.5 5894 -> 6.2 angstroms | 2.72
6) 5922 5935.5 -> 2.1 angstroms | 5.58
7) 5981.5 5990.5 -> 0.7 angstroms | 6.16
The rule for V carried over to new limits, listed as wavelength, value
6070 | 7.571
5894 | 1.721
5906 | 4.354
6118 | 5.847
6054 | 7.215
